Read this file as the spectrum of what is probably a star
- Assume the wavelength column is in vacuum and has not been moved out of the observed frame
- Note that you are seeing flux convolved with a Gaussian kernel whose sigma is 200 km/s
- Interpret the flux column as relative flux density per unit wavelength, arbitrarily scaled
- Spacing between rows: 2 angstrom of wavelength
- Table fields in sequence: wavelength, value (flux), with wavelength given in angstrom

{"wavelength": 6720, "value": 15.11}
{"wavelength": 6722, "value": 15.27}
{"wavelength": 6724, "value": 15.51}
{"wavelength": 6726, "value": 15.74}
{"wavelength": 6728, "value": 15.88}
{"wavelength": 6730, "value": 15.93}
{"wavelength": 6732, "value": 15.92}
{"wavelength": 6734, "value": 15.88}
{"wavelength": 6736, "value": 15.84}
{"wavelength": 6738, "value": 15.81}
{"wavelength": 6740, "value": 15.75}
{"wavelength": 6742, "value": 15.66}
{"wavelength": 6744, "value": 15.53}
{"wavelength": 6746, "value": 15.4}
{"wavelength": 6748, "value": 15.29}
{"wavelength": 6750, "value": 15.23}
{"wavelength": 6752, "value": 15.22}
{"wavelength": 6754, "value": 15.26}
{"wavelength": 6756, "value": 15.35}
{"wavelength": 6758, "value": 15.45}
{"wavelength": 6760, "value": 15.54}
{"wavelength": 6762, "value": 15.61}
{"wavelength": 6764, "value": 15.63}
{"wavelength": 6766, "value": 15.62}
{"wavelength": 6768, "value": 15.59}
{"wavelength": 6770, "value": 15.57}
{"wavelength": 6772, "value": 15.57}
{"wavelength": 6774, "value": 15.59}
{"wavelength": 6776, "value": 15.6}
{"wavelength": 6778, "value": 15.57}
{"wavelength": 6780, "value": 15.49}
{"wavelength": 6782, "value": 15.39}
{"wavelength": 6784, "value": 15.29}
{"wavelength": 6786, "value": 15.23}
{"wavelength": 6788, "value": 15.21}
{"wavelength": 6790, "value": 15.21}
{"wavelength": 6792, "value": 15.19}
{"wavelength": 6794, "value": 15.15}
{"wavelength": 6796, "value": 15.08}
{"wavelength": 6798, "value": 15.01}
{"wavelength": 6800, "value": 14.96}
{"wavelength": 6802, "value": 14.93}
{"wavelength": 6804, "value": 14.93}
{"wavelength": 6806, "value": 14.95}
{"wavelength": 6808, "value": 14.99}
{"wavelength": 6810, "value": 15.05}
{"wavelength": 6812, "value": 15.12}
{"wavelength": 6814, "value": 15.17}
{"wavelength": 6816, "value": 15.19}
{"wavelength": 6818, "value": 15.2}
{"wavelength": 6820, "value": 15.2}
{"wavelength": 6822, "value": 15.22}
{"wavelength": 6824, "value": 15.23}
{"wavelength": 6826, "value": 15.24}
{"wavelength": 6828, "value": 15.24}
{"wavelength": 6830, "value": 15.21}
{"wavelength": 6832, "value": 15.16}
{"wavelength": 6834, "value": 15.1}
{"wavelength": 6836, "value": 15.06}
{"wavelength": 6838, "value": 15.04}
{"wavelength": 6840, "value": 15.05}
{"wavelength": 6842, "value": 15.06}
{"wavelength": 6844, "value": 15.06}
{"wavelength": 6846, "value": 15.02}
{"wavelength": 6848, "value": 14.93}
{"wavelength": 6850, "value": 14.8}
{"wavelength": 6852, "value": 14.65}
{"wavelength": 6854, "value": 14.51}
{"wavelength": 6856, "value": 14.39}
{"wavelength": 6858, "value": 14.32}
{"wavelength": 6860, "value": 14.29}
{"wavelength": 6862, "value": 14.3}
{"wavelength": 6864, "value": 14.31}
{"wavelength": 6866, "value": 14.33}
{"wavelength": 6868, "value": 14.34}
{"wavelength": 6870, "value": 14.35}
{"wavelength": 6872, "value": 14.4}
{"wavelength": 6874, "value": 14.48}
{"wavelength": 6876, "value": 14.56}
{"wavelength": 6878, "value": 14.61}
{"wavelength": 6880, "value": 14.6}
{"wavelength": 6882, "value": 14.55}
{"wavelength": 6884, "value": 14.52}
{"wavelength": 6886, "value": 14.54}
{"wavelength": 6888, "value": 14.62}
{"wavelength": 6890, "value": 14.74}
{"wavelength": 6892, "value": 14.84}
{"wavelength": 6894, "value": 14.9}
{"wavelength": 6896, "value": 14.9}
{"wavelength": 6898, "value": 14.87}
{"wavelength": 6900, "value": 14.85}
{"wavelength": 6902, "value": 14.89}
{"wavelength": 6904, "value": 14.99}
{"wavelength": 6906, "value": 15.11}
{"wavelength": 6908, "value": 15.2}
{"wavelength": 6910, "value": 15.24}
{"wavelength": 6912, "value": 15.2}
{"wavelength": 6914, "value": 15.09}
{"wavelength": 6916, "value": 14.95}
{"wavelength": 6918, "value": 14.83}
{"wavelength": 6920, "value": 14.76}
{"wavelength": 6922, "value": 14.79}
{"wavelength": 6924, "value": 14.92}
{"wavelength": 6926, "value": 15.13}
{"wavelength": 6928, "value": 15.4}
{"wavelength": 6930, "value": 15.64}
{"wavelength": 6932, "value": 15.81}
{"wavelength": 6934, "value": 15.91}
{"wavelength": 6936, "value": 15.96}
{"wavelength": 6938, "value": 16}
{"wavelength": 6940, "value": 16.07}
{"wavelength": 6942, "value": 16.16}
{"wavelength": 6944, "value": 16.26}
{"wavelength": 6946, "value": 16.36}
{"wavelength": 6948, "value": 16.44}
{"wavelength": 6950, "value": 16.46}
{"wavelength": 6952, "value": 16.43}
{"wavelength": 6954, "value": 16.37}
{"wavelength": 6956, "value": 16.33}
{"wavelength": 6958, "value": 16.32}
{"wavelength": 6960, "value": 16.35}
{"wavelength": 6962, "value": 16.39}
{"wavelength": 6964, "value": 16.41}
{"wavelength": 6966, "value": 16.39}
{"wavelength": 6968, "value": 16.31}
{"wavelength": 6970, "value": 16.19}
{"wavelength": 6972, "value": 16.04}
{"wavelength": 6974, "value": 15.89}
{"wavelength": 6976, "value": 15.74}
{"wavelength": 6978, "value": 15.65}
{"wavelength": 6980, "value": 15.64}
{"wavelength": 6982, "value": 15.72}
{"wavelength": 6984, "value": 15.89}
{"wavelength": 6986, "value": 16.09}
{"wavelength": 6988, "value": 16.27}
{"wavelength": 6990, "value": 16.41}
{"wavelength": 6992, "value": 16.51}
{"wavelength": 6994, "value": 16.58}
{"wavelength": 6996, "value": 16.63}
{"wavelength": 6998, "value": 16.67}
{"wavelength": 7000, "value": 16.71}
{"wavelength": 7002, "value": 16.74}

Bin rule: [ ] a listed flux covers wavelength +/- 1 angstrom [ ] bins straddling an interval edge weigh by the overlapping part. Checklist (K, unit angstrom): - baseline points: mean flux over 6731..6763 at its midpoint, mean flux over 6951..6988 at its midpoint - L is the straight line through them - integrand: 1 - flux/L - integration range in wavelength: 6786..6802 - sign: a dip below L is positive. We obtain 0.6 angstrom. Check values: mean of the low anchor 15.5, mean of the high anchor 16.1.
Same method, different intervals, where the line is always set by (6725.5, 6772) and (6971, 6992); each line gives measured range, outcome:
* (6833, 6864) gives 2.0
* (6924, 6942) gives 0.2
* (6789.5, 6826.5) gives 1.4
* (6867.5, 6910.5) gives 3.0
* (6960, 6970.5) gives -0.3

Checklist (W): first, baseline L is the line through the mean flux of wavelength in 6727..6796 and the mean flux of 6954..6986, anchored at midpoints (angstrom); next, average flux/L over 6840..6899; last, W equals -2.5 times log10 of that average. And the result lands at 0.08 mag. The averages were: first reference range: 15.5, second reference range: 16.1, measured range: 14.6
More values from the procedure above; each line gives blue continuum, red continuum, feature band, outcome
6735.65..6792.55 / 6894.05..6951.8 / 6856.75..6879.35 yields 0.08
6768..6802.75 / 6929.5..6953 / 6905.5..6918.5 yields 0.06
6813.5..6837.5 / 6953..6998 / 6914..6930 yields 0.06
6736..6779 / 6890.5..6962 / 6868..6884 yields 0.08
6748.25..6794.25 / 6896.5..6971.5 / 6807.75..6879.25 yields 0.05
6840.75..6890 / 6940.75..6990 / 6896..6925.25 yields 0.02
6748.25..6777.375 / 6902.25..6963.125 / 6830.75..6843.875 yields 0.03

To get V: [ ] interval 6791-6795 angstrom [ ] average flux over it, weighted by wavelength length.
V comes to 15.2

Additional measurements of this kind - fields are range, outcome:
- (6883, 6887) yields 14.5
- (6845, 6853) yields 14.9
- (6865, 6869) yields 14.3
